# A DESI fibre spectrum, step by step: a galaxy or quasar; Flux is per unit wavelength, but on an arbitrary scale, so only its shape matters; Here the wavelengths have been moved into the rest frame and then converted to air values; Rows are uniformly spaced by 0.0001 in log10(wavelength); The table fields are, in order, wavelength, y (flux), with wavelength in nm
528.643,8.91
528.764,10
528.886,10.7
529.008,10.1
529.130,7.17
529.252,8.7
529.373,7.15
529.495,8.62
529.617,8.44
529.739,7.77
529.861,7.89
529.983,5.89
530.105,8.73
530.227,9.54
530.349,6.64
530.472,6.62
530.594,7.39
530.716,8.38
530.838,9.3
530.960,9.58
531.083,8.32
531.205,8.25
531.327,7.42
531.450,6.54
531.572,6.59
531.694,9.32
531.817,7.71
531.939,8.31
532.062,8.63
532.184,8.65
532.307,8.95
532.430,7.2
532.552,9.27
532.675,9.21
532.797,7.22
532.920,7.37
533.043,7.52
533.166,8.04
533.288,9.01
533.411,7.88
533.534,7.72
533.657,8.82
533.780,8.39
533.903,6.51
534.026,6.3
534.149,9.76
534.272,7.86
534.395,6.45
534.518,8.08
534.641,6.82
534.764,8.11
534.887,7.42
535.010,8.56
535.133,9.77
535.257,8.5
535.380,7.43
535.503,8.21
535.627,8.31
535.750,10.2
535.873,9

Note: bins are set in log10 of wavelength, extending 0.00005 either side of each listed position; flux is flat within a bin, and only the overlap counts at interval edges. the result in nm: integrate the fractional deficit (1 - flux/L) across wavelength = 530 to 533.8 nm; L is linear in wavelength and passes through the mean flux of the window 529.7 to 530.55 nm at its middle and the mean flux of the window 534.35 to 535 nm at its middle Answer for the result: -0.29 nm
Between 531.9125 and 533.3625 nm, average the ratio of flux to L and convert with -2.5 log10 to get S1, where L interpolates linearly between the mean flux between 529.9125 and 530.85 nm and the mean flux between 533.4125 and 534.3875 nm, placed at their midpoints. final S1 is -0.07 mag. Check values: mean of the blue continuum 7.73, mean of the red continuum 7.82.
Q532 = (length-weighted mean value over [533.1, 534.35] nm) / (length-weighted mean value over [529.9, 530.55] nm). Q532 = 1.07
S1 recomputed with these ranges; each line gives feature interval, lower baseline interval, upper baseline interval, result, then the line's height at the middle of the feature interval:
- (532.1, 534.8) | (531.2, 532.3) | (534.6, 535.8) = 0.025 mag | 8.15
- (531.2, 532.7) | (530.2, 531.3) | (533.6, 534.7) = -0.020 mag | 7.98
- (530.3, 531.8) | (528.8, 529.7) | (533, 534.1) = 0.063 mag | 8.34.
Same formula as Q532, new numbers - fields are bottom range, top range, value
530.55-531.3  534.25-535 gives 0.88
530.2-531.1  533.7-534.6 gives 0.93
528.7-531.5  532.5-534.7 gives 0.96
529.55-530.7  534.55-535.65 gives 1.06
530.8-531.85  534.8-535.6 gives 1.03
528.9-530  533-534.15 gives 0.97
